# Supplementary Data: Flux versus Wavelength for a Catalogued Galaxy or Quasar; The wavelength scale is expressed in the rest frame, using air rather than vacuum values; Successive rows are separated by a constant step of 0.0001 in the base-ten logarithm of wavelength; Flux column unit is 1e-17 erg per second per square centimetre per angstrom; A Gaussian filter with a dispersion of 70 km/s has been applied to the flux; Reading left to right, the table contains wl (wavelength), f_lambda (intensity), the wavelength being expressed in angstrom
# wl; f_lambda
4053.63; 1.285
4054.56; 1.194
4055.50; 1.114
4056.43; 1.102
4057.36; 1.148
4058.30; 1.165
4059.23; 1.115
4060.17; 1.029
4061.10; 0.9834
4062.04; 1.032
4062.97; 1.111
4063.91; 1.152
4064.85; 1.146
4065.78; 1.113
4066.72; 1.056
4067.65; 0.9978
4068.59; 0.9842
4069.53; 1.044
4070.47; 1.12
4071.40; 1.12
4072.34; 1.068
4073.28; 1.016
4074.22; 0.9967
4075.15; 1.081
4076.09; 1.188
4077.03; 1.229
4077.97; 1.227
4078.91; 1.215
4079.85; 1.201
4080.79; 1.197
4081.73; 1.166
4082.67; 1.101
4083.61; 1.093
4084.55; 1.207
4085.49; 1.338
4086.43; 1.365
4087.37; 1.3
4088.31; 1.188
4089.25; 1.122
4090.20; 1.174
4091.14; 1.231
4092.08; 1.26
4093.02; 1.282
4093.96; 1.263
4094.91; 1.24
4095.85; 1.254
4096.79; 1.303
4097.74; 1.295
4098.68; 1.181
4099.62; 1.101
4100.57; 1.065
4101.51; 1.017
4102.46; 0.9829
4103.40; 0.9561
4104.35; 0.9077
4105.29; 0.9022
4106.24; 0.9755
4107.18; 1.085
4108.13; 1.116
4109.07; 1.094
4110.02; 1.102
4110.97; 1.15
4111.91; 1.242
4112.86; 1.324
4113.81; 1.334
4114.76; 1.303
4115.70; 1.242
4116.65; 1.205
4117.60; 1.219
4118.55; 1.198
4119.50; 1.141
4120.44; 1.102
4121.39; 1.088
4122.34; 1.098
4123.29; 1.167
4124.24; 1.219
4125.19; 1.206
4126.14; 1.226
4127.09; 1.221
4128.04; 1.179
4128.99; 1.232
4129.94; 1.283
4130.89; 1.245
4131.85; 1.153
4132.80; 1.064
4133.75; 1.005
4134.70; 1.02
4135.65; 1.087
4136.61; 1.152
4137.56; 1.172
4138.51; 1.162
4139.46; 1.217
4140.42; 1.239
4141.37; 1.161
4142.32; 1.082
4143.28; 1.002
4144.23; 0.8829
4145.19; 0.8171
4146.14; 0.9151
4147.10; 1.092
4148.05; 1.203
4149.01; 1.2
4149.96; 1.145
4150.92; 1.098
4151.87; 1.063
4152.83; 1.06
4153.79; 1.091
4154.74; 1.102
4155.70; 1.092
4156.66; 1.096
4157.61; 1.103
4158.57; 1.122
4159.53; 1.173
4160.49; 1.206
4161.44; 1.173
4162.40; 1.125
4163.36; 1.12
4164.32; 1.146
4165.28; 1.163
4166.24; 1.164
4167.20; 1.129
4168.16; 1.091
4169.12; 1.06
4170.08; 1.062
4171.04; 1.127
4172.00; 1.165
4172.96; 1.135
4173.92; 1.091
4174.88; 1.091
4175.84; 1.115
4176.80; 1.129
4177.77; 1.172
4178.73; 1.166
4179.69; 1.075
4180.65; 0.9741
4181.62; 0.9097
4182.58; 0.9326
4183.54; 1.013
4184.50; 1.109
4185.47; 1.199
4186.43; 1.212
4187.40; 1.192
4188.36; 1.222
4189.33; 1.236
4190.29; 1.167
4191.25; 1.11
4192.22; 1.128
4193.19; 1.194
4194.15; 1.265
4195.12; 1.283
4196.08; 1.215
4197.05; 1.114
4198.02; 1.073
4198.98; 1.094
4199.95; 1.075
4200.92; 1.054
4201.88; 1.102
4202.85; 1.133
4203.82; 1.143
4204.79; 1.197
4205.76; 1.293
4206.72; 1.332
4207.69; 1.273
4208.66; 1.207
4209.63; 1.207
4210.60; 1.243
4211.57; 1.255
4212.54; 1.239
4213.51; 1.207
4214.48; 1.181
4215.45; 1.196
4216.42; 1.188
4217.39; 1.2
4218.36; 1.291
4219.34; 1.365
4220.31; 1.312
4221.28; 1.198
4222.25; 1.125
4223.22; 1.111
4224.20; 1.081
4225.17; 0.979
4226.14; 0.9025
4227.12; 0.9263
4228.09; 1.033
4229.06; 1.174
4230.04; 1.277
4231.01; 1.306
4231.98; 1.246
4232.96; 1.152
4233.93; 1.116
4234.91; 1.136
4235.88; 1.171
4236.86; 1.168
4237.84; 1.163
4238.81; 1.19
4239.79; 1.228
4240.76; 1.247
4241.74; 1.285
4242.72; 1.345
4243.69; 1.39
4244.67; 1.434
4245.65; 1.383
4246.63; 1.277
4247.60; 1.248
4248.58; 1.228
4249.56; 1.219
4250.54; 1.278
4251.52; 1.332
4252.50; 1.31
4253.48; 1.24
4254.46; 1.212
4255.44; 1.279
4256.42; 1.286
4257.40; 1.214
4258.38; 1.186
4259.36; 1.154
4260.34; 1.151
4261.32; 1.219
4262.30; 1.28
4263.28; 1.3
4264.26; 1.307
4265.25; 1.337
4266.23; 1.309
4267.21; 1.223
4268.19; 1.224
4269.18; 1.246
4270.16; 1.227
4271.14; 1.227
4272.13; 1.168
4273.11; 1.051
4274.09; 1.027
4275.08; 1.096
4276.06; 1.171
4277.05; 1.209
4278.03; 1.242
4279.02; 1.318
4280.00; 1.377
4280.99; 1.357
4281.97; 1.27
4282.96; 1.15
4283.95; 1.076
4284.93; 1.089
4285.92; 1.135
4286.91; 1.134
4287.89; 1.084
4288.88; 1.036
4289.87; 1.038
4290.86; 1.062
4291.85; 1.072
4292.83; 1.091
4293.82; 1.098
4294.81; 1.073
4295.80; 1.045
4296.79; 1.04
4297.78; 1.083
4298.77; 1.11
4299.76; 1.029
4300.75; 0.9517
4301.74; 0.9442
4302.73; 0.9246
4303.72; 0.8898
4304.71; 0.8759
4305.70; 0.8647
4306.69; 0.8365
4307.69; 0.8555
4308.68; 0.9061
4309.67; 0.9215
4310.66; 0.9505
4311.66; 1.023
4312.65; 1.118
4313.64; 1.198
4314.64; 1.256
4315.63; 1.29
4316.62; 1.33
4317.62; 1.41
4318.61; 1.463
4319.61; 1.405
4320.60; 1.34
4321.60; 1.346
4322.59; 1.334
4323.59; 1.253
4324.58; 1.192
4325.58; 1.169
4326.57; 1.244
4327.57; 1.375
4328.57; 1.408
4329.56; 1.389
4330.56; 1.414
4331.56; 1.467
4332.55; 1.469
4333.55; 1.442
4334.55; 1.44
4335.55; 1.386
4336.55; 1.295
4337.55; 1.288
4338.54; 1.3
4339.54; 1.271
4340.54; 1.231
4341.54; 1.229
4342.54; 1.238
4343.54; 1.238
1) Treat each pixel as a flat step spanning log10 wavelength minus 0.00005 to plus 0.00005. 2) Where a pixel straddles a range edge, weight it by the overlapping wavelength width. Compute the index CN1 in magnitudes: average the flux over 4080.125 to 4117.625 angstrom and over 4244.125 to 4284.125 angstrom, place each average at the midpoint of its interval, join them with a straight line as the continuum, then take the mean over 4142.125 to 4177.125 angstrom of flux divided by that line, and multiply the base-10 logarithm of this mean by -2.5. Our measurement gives 0.094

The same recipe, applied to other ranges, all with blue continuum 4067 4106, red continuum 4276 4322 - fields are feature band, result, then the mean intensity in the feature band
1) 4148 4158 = 0.02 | 1.11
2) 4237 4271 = -0.13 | 1.26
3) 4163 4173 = 0.01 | 1.12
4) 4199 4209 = -0.05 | 1.18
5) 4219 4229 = 0.02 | 1.1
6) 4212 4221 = -0.10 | 1.24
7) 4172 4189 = 0.03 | 1.11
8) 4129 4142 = -0.01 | 1.15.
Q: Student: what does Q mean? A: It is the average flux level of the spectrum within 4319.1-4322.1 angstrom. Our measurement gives 1.36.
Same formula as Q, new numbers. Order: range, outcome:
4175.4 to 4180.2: 1.13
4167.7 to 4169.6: 1.08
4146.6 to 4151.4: 1.15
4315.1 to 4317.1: 1.31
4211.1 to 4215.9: 1.22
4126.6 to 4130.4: 1.23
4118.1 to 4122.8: 1.13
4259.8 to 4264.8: 1.25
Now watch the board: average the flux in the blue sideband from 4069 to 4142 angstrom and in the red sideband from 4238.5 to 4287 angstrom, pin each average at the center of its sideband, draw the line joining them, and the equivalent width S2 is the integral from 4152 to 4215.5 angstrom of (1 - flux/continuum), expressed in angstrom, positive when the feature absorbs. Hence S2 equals 3.0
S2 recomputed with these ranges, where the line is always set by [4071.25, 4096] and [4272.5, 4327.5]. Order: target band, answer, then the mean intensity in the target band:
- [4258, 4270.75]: -1.2 angstrom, 1.24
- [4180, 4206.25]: 0.5 angstrom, 1.13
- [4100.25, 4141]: 1.3 angstrom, 1.14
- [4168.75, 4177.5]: 0.4 angstrom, 1.11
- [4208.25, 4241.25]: -0.8 angstrom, 1.18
